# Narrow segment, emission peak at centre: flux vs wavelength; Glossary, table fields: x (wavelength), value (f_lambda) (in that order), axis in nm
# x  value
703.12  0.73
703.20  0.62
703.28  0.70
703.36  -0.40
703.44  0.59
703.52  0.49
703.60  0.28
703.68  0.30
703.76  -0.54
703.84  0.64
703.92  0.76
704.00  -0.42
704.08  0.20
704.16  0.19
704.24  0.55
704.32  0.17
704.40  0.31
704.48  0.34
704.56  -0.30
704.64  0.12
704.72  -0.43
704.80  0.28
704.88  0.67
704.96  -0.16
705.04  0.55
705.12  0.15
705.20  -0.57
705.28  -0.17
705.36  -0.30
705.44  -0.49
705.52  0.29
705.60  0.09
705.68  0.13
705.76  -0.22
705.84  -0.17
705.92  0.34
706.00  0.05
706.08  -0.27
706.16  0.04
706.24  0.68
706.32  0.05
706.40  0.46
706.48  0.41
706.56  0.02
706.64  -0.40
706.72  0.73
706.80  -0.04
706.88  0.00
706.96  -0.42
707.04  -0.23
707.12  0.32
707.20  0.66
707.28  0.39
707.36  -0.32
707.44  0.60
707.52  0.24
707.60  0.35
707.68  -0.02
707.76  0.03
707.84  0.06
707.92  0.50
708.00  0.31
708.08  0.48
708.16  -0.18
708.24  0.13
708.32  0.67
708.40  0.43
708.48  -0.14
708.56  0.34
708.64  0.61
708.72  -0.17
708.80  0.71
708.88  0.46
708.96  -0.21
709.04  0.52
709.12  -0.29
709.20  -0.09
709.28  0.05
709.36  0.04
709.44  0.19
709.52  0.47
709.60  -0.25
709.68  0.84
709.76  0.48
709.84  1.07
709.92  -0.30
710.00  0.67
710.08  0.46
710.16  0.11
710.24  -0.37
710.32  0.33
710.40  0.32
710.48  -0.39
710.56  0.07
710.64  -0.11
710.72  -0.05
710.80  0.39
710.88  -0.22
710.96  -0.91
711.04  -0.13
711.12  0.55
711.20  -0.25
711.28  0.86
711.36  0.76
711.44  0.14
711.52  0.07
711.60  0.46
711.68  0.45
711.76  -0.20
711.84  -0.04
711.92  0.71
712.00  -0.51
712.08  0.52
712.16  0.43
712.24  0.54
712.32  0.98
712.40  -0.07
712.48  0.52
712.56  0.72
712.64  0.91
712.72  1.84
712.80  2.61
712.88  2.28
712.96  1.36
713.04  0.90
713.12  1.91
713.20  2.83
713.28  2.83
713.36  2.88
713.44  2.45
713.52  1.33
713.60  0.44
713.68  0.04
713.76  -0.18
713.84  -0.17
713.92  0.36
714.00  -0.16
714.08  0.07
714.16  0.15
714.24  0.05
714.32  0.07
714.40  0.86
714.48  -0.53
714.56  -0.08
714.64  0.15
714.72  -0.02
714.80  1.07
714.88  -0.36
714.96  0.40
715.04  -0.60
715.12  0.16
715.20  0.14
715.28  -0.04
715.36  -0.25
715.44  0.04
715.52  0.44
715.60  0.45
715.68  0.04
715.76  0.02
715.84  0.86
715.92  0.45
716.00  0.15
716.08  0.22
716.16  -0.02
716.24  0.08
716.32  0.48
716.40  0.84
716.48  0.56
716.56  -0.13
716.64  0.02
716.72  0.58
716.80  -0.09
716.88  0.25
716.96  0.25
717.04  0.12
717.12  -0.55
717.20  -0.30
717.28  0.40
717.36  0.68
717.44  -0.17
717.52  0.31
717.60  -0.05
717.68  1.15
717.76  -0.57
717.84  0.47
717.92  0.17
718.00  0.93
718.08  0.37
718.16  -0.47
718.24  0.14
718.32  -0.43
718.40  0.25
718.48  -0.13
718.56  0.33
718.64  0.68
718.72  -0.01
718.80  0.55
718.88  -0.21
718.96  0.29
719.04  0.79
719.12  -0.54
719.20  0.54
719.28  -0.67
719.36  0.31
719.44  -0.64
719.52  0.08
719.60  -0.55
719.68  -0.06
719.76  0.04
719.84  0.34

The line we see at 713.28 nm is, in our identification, [O II]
